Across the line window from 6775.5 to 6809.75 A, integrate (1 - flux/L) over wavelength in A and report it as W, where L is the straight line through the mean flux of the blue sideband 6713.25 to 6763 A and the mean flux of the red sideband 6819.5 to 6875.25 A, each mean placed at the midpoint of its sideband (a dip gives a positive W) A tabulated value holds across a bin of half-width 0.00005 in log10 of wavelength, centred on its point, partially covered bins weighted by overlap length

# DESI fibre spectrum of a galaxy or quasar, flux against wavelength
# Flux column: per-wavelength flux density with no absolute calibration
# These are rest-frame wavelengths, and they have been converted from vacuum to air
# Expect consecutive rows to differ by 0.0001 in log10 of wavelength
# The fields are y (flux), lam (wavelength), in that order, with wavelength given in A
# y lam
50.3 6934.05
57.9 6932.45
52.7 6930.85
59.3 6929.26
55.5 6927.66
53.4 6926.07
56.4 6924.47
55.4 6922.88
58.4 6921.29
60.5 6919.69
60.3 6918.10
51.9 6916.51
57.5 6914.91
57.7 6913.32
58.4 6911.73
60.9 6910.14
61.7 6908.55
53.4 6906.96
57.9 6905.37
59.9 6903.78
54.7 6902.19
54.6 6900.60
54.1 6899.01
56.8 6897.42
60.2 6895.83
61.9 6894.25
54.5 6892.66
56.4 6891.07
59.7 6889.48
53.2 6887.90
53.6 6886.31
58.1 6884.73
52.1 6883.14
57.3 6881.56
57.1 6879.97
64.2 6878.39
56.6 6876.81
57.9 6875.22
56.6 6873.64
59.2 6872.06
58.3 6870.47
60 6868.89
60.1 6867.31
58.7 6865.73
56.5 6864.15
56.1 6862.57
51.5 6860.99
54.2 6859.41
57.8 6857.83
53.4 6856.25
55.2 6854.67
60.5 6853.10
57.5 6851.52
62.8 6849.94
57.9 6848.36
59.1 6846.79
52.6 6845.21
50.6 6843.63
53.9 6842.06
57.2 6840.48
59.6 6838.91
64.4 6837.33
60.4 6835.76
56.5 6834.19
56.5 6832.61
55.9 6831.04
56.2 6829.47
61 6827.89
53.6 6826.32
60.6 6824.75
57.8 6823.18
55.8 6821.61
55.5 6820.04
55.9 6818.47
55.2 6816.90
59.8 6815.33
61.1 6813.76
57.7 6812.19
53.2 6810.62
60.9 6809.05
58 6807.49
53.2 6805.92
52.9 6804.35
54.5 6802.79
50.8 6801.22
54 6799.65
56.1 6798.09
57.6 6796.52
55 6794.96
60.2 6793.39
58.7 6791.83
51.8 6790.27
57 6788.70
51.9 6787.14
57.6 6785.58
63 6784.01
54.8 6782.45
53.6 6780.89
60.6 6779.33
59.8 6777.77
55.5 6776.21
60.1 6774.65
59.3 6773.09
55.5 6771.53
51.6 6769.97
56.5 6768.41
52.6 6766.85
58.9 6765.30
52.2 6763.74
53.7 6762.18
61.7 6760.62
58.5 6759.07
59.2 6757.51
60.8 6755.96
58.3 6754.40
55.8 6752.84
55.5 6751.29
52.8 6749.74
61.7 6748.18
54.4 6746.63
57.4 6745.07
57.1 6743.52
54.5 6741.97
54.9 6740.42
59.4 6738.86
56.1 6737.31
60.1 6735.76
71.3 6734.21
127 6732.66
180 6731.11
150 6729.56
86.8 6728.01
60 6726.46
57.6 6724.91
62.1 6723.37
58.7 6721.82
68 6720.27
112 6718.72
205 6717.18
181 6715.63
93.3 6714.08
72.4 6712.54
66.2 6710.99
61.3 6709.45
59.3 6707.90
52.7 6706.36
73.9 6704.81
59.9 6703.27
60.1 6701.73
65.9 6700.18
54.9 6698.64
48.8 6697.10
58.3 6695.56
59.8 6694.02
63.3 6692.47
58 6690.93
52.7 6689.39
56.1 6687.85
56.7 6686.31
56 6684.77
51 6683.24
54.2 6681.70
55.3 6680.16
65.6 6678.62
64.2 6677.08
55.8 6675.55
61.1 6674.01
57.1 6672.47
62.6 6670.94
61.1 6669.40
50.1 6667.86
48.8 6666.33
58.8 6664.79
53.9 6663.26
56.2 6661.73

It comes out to 6.07 A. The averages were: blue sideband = 79.4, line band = 56.2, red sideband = 57.3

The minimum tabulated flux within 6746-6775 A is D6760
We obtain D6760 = 51.6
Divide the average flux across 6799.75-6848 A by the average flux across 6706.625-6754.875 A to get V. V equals 0.7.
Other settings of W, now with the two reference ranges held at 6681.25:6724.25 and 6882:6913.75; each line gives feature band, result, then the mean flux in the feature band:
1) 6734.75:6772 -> 6.3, 56.7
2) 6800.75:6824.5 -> 2.7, 56.3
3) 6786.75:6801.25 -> 2.1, 55.6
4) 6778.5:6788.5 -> 1.4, 57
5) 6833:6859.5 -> 1.6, 57.3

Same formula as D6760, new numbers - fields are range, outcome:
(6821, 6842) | 53.6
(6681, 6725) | 48.8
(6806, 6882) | 50.6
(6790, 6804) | 50.8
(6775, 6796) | 51.8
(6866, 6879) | 56.6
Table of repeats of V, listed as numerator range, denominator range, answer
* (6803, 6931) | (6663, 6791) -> 0.86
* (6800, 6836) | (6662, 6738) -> 0.78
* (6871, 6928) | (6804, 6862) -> 1.00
